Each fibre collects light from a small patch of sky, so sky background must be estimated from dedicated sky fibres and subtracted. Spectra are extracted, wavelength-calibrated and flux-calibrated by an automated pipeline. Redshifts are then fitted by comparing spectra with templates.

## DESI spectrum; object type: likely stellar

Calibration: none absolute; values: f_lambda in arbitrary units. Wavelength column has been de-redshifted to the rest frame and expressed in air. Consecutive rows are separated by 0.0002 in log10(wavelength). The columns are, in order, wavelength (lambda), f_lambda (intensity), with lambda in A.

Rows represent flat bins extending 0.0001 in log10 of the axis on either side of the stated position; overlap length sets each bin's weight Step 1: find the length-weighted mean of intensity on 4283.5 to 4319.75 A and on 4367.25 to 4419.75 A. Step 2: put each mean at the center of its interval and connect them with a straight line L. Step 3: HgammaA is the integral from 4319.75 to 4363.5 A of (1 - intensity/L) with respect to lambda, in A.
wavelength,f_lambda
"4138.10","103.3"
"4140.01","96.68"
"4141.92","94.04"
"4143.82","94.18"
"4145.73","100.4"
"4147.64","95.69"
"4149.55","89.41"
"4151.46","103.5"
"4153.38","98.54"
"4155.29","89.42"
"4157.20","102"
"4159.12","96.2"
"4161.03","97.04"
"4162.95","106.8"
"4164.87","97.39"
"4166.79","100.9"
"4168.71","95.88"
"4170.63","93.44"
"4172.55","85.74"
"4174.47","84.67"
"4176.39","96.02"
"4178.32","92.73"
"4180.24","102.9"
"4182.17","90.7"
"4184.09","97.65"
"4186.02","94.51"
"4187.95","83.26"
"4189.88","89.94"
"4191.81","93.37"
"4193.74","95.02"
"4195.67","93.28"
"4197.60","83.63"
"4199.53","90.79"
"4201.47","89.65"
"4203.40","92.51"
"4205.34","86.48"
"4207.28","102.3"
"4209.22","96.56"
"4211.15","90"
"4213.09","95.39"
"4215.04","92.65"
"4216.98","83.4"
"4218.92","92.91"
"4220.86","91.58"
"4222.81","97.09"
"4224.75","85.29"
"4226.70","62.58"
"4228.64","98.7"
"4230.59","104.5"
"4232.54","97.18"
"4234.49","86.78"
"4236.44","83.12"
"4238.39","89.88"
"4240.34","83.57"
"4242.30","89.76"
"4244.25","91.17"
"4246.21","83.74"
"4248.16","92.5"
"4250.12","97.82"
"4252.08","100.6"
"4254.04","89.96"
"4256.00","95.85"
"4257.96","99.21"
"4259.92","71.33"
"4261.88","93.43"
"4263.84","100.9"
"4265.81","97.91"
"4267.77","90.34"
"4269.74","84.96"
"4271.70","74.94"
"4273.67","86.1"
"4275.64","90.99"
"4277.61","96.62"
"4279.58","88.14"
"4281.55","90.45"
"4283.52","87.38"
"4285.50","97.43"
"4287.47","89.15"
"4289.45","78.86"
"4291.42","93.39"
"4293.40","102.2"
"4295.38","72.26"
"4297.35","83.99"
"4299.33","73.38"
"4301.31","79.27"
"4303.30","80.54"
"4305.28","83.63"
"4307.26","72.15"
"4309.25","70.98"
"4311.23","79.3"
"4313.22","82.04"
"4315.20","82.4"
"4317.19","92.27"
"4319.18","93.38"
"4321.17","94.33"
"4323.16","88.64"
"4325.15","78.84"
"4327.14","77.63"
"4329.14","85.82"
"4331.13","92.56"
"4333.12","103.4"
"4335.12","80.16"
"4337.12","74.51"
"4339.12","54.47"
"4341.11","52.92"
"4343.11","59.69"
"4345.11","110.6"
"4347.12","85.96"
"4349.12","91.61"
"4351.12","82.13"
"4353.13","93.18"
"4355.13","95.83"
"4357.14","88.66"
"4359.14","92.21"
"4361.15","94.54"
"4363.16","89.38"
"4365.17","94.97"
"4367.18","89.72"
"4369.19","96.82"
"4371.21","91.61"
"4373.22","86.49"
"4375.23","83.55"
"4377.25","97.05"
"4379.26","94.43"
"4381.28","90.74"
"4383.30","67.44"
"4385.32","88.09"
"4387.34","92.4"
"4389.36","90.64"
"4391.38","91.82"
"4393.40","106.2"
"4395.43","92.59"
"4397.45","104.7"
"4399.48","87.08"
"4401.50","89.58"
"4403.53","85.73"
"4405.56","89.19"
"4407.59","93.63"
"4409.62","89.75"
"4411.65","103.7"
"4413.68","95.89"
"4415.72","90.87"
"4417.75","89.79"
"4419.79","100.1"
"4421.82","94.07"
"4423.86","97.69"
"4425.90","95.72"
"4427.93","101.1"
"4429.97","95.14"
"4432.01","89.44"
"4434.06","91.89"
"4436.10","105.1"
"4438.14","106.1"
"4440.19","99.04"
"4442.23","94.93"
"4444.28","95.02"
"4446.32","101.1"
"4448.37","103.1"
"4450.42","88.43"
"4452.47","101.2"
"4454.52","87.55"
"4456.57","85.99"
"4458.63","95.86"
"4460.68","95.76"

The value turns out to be 1.2 A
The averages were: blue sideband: 83.7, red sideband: 91.7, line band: 84.9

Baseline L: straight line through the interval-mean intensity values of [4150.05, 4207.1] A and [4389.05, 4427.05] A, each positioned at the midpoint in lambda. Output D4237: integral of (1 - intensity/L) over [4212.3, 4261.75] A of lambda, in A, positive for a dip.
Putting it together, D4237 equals 2.0 A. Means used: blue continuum 94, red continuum 94.2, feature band 90.3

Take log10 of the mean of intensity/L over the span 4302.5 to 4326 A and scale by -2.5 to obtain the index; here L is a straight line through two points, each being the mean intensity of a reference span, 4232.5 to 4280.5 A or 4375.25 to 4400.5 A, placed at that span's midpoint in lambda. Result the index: 0.09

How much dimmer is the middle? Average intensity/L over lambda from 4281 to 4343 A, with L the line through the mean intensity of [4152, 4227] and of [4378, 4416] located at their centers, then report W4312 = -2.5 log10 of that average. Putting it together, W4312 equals 0.12 mag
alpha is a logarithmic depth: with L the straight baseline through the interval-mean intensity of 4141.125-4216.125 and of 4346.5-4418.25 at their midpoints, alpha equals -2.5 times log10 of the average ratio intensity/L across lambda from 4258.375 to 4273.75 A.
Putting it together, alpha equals 0.059 mag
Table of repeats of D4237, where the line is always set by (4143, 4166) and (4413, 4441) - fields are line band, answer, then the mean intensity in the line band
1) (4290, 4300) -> 1.23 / 85.2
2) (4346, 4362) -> 1.02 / 90.6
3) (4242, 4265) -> 1.16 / 92.3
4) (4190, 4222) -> 1.82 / 91.8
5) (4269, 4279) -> 1.06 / 86.8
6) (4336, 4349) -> 3.02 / 74.3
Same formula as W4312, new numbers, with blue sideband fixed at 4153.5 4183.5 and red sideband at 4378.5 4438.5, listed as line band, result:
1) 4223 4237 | 0.07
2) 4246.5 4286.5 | 0.04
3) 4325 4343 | 0.22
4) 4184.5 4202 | 0.06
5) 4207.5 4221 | 0.03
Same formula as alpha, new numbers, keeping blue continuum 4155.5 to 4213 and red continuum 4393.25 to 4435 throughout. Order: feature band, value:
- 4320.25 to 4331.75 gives 0.097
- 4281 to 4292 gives 0.056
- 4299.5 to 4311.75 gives 0.213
